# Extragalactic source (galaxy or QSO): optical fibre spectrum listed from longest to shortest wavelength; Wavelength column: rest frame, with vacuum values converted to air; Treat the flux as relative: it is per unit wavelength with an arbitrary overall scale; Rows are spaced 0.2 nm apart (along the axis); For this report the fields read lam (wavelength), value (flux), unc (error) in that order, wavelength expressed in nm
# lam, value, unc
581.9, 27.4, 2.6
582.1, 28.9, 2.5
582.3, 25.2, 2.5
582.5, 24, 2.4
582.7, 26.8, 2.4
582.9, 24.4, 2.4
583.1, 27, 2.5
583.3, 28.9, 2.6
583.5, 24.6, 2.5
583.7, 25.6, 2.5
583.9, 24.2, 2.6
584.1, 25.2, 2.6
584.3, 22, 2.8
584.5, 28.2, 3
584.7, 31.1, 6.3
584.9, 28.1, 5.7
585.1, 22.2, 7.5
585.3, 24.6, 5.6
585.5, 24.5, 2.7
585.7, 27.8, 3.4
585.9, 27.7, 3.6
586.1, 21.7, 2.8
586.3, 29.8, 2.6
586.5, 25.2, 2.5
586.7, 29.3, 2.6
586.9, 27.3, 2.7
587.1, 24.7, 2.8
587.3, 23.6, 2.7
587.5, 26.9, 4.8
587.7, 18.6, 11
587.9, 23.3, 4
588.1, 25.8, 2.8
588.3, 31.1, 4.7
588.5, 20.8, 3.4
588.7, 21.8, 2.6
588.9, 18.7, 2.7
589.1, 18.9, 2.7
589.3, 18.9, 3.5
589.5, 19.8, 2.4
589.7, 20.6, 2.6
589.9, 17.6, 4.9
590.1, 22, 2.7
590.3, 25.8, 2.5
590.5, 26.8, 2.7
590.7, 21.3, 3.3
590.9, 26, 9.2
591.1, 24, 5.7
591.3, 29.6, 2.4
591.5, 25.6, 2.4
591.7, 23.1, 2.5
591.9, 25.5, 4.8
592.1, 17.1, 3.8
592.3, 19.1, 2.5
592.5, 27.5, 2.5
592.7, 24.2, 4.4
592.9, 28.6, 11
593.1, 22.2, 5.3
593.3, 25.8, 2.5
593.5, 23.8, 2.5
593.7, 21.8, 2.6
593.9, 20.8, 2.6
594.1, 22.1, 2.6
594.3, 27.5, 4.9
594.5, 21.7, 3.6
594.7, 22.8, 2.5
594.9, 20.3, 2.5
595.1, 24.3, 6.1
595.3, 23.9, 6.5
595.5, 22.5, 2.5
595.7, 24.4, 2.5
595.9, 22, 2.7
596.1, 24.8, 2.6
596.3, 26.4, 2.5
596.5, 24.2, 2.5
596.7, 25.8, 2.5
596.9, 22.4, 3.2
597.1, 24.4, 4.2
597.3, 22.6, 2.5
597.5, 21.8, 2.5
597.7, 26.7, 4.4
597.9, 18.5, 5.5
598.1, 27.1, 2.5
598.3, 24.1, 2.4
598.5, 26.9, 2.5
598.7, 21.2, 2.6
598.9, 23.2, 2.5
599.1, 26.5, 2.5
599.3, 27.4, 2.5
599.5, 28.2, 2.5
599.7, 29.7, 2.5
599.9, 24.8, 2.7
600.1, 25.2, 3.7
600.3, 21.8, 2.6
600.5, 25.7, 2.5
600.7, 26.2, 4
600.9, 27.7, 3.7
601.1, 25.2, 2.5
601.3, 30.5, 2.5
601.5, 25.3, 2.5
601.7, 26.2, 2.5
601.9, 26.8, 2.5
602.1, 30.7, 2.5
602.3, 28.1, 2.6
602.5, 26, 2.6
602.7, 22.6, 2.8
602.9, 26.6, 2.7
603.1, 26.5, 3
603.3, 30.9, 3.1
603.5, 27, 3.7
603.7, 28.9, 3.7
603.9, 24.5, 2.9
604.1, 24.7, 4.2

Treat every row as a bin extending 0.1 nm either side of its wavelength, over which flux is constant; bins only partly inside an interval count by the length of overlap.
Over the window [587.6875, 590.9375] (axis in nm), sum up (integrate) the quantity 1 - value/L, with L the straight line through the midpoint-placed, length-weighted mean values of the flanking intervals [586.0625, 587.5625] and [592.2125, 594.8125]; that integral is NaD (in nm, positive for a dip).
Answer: 0.39 nm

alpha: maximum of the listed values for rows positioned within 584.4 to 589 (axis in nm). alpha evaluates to 31.1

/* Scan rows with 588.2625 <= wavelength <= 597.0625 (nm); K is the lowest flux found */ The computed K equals 17.1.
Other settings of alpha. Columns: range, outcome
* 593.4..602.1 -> 30.7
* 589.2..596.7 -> 29.6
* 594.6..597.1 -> 26.4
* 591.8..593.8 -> 28.6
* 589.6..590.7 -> 26.8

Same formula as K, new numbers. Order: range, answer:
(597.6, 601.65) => 18.5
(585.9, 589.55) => 18.6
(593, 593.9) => 20.8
